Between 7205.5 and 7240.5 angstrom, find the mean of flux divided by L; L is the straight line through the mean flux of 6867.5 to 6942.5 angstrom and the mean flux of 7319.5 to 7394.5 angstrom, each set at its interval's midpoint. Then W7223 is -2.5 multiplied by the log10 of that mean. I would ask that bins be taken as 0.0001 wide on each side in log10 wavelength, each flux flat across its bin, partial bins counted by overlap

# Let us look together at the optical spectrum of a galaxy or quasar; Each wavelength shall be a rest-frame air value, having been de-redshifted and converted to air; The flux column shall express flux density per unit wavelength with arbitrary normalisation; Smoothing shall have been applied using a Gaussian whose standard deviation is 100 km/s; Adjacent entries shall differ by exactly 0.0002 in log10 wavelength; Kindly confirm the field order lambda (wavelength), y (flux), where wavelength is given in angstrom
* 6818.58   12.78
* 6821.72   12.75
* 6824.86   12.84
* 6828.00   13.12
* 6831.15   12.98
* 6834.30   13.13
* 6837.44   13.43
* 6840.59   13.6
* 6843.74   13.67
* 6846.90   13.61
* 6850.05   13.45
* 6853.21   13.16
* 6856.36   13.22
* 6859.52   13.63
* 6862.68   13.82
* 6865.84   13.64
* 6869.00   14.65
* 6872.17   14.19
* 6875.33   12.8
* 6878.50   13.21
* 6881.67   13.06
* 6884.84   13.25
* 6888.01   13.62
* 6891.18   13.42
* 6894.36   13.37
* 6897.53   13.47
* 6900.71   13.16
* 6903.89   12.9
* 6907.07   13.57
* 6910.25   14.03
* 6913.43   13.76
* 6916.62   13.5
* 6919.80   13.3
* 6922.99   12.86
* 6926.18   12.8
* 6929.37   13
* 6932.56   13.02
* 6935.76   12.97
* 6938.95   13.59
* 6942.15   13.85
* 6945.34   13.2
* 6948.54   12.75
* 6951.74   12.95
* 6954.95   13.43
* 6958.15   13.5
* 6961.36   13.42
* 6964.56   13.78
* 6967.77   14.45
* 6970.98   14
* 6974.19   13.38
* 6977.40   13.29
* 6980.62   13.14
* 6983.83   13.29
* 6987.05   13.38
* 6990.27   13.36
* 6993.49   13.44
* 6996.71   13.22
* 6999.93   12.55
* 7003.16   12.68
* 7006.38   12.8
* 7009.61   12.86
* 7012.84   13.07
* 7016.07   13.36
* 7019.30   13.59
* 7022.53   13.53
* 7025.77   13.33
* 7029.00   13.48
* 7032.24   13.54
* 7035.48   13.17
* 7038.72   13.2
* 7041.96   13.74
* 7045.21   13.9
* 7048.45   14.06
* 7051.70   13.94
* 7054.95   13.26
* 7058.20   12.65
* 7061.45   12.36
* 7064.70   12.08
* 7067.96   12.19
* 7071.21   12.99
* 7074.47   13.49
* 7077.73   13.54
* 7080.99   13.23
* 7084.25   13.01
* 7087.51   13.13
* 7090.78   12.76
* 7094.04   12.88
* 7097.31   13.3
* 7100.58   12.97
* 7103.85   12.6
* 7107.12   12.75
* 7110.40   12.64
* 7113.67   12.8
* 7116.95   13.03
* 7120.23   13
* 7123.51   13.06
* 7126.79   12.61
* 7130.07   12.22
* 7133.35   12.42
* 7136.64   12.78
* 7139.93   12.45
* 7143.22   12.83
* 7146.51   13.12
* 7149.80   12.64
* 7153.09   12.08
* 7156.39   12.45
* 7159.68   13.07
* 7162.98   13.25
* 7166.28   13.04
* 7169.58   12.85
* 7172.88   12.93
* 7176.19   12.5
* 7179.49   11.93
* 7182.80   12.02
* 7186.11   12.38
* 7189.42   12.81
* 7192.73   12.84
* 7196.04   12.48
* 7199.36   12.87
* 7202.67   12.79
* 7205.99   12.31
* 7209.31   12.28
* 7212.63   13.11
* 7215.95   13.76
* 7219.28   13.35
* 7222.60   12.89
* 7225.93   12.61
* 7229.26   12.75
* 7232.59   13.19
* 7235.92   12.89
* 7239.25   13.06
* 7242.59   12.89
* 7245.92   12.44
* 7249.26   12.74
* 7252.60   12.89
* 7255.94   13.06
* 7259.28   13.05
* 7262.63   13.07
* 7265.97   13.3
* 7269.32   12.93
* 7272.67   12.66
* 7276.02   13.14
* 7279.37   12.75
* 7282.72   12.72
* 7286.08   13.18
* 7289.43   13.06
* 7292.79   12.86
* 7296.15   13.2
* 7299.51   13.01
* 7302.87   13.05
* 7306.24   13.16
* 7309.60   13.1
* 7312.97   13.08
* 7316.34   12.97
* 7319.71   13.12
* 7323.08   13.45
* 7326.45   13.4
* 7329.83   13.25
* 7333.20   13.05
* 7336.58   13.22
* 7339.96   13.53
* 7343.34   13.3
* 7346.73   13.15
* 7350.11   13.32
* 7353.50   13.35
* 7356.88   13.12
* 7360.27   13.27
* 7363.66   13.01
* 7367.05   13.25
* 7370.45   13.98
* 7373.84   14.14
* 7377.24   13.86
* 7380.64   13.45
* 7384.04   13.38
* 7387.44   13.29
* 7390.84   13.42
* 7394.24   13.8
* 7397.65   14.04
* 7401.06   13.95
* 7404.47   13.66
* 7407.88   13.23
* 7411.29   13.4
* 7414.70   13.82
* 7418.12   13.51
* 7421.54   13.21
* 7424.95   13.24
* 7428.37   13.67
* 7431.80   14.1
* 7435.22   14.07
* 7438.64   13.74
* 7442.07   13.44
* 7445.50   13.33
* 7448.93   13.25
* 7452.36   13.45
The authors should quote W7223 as 0.04 mag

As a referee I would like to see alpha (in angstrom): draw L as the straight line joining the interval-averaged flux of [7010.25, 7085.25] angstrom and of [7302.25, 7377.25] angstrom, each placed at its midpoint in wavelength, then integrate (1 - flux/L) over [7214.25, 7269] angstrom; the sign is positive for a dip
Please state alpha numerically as 1.2 angstrom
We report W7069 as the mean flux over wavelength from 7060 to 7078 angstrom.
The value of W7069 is 12.7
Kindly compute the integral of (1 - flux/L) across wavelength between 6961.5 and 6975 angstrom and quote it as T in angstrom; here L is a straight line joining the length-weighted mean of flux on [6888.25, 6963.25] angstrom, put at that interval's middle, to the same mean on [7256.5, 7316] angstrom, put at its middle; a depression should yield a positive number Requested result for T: -0.6 angstrom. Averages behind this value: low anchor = 13.3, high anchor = 13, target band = 13.9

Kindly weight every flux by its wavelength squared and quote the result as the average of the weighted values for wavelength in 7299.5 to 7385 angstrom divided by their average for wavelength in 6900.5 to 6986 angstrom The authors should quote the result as 1.11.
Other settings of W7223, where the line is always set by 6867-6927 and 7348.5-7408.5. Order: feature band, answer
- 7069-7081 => 0.02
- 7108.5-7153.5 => 0.06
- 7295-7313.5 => 0.03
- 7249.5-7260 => 0.04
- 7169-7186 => 0.09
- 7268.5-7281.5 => 0.05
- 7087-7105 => 0.04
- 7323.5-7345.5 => 0.02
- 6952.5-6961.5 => 0.00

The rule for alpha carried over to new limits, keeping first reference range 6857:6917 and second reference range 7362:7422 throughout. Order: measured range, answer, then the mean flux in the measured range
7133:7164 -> 1.9 angstrom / 12.7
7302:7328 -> 0.8 angstrom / 13.2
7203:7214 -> 0.8 angstrom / 12.6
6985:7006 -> 0.7 angstrom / 13.1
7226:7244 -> 0.8 angstrom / 12.9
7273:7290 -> 0.8 angstrom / 12.9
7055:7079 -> 1.4 angstrom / 12.8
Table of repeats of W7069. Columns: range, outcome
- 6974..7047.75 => 13.3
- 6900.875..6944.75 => 13.3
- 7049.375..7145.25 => 12.9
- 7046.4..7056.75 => 13.7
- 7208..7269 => 13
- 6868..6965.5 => 13.4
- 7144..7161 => 12.7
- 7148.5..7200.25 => 12.6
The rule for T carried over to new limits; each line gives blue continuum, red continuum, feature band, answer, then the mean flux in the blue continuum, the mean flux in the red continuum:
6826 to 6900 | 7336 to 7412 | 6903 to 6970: 0.4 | 13.4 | 13.5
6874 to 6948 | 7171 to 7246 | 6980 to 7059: -1.3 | 13.3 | 12.8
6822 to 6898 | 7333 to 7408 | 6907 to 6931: 0.2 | 13.4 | 13.5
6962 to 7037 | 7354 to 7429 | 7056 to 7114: 2.3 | 13.3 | 13.5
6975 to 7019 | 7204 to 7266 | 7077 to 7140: 0.8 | 13.1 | 12.9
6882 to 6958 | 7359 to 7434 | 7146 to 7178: 1.6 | 13.3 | 13.6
